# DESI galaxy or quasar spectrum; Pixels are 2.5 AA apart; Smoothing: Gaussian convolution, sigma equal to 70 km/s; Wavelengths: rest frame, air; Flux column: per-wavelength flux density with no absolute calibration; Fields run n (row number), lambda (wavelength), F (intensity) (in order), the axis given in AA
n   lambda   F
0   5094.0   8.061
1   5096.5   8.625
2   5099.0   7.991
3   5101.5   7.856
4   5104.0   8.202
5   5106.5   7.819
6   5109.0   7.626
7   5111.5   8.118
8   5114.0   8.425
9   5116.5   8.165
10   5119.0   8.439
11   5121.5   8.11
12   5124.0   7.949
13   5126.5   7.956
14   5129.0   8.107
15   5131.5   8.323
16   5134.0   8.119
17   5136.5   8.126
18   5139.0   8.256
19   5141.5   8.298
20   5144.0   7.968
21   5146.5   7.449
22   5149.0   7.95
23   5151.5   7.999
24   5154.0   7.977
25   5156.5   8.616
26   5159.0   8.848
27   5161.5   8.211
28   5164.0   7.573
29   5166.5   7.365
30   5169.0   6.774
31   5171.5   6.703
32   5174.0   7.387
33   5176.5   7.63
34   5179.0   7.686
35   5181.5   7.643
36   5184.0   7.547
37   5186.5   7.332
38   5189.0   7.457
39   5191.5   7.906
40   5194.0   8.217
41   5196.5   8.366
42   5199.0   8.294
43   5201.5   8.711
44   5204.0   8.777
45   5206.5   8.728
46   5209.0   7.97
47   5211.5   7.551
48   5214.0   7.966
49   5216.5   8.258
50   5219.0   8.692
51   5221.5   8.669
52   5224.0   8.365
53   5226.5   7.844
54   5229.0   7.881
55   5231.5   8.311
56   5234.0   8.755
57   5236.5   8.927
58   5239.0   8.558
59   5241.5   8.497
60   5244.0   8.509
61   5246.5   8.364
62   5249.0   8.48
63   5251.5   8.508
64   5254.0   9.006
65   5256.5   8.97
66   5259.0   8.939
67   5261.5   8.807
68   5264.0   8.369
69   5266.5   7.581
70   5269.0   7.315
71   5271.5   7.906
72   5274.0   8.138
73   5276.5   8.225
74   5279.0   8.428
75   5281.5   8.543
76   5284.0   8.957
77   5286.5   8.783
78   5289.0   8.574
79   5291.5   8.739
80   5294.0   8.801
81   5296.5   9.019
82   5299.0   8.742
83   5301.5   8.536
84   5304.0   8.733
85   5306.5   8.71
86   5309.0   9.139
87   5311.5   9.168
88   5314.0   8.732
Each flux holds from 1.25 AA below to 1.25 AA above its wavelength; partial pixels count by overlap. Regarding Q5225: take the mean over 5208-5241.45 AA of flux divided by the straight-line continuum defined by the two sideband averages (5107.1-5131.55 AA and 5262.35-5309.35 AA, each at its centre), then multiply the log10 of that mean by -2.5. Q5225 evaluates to 0.01 mag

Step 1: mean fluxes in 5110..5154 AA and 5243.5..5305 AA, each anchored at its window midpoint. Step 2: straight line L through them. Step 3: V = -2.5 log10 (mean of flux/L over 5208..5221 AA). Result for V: 0.03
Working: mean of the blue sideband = 8.1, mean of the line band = 8.12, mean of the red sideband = 8.52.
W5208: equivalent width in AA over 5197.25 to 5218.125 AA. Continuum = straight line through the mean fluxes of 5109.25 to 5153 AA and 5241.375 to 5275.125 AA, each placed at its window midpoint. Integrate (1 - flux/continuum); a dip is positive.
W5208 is -0.1 AA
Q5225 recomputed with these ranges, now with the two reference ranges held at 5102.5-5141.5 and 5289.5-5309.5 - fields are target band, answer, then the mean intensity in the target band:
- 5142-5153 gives 0.05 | 7.88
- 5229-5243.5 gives 0.00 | 8.54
